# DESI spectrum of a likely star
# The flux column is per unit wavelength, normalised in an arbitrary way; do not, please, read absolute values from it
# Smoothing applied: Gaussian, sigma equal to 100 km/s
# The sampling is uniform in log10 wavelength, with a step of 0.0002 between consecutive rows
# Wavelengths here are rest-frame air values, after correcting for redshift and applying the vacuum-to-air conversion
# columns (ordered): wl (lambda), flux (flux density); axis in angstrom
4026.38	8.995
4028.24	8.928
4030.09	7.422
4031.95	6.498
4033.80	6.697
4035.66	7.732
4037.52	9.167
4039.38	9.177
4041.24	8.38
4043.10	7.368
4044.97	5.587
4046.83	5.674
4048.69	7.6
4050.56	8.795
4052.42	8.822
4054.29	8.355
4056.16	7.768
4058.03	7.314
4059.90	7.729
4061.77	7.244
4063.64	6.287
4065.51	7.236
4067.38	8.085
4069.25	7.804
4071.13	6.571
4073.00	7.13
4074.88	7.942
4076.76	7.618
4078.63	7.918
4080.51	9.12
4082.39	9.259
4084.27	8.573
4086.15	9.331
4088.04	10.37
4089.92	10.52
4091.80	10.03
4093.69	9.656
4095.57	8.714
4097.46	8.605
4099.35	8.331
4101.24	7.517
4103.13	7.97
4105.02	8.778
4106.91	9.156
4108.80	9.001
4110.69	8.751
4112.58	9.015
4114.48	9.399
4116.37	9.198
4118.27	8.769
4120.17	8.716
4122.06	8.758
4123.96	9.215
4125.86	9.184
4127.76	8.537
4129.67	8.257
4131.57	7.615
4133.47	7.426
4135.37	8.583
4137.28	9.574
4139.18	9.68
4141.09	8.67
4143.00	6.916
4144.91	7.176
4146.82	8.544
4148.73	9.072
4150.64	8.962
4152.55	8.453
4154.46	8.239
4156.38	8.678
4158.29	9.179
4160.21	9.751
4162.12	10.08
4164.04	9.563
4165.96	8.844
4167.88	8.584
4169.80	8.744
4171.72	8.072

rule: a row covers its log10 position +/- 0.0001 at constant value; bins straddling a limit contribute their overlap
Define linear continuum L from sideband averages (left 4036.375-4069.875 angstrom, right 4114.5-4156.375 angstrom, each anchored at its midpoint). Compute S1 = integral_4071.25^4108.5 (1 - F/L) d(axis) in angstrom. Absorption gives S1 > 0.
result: -2.9 angstrom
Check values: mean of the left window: 7.69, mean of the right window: 8.57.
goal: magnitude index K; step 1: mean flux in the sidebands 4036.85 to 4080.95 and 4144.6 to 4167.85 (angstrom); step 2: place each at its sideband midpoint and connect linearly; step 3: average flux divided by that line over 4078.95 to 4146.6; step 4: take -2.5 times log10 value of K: -0.06 mag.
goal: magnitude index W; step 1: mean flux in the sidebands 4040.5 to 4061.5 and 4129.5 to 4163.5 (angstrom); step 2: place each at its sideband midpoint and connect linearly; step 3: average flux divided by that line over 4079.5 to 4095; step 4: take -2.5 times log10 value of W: -0.20 mag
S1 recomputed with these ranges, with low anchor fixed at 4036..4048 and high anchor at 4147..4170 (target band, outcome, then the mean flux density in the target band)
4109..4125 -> -0.9 angstrom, 8.98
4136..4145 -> 0.3 angstrom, 8.52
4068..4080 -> 0.6 angstrom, 7.57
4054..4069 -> 0.6 angstrom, 7.48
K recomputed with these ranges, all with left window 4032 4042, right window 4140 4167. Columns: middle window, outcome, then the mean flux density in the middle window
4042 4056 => 0.09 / 7.48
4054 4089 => 0.04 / 7.98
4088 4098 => -0.15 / 9.63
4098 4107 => 0.02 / 8.28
